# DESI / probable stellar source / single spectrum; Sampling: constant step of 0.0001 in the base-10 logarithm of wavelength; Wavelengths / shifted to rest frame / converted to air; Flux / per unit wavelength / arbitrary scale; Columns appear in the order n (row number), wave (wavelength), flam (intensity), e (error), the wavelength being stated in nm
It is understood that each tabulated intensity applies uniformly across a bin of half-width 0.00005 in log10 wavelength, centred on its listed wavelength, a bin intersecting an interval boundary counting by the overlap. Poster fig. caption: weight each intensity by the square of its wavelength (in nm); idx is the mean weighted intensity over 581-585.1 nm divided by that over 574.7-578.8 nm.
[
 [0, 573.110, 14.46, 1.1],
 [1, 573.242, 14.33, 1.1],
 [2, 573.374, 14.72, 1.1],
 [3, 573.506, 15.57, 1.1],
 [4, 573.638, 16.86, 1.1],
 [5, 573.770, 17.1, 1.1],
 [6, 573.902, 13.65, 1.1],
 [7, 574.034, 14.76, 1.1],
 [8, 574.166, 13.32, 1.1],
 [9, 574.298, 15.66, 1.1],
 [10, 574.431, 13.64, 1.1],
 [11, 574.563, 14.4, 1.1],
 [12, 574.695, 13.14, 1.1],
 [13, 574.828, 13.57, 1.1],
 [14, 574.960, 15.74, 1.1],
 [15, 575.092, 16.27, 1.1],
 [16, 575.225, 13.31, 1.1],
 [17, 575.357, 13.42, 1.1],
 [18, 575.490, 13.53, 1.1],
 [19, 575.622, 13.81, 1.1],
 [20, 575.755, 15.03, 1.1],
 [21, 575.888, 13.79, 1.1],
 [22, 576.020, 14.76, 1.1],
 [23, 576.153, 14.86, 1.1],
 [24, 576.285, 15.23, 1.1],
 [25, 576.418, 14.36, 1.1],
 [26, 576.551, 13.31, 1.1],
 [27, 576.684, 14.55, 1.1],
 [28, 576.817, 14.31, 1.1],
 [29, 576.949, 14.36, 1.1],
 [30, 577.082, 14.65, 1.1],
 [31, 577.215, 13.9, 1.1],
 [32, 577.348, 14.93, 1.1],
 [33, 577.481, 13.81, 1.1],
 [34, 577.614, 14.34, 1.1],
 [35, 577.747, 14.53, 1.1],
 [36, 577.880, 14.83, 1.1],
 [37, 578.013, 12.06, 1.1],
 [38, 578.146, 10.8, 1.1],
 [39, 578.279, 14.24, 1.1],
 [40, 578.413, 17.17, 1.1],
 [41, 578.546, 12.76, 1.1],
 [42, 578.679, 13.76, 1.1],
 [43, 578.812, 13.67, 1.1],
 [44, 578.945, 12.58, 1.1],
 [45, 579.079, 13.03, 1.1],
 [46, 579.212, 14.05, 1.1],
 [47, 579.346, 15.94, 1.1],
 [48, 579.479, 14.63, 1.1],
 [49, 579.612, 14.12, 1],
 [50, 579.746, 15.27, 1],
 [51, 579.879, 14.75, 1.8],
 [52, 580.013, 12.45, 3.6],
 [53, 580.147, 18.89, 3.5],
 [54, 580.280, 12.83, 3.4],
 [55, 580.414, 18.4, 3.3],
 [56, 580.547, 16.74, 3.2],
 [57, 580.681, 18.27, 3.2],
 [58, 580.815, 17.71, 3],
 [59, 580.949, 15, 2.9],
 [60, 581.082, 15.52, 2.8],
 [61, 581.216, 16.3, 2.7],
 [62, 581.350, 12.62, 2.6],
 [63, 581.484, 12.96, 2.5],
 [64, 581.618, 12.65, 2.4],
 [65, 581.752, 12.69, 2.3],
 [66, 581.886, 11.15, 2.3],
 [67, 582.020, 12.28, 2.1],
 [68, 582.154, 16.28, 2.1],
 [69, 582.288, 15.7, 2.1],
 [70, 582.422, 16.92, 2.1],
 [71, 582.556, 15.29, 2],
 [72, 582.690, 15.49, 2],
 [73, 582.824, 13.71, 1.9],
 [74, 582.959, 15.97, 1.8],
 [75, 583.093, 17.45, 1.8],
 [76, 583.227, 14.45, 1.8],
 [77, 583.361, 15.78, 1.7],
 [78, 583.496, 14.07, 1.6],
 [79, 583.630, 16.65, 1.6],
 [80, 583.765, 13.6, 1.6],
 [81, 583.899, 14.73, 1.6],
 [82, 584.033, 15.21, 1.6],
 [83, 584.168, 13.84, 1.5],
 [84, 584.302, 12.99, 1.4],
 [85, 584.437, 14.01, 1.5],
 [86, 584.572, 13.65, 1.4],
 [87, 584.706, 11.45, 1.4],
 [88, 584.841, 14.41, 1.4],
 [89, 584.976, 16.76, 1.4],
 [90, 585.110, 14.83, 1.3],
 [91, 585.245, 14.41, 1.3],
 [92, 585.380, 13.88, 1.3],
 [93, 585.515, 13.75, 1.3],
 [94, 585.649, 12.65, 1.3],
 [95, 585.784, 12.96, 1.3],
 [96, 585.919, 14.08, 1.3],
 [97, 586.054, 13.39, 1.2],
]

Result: 1.0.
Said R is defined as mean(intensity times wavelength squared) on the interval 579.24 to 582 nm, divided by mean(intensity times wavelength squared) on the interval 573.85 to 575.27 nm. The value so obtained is 1.06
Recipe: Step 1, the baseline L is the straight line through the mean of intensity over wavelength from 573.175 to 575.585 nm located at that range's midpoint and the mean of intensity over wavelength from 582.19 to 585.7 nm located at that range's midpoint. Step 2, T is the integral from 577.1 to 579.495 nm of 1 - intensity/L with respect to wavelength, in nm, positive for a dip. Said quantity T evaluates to 0.11 nm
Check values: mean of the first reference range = 14.6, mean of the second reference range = 14.7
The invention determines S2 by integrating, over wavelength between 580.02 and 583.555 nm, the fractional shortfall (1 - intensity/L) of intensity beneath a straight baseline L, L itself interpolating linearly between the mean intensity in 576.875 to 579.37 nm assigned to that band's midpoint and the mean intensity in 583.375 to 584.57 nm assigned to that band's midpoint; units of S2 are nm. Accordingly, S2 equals -0.23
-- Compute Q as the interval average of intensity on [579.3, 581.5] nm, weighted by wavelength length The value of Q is 15.5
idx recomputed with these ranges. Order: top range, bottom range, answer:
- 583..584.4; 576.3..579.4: 1.08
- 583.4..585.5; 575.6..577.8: 1.02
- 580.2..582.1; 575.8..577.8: 1.04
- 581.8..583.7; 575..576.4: 1.07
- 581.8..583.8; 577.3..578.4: 1.10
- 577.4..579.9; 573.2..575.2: 0.96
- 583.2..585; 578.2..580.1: 1.03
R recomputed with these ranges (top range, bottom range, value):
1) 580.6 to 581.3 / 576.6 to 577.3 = 1.16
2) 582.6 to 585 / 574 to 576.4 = 1.05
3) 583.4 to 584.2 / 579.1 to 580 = 1.03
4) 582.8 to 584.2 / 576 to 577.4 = 1.07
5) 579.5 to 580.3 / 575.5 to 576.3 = 1.04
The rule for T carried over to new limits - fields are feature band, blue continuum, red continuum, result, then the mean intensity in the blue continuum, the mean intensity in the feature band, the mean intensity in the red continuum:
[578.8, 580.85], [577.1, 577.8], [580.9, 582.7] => -0.13 nm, 14.3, 15.2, 14.3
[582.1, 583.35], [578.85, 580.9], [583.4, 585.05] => -0.09 nm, 15.3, 15.7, 14.3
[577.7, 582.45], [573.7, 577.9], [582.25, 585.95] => -0.01 nm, 14.4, 14.5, 14.6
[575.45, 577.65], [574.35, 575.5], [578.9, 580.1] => -0.03 nm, 14.2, 14.3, 14.2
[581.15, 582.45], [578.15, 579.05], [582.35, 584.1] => 0.09 nm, 13.8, 13.9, 15.3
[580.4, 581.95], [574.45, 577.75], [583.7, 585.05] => -0.08 nm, 14.3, 14.9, 14.1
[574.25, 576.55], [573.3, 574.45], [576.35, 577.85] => 0.06 nm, 15.1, 14.3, 14.3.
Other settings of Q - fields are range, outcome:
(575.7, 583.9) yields 14.6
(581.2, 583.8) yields 14.6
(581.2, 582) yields 12.8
